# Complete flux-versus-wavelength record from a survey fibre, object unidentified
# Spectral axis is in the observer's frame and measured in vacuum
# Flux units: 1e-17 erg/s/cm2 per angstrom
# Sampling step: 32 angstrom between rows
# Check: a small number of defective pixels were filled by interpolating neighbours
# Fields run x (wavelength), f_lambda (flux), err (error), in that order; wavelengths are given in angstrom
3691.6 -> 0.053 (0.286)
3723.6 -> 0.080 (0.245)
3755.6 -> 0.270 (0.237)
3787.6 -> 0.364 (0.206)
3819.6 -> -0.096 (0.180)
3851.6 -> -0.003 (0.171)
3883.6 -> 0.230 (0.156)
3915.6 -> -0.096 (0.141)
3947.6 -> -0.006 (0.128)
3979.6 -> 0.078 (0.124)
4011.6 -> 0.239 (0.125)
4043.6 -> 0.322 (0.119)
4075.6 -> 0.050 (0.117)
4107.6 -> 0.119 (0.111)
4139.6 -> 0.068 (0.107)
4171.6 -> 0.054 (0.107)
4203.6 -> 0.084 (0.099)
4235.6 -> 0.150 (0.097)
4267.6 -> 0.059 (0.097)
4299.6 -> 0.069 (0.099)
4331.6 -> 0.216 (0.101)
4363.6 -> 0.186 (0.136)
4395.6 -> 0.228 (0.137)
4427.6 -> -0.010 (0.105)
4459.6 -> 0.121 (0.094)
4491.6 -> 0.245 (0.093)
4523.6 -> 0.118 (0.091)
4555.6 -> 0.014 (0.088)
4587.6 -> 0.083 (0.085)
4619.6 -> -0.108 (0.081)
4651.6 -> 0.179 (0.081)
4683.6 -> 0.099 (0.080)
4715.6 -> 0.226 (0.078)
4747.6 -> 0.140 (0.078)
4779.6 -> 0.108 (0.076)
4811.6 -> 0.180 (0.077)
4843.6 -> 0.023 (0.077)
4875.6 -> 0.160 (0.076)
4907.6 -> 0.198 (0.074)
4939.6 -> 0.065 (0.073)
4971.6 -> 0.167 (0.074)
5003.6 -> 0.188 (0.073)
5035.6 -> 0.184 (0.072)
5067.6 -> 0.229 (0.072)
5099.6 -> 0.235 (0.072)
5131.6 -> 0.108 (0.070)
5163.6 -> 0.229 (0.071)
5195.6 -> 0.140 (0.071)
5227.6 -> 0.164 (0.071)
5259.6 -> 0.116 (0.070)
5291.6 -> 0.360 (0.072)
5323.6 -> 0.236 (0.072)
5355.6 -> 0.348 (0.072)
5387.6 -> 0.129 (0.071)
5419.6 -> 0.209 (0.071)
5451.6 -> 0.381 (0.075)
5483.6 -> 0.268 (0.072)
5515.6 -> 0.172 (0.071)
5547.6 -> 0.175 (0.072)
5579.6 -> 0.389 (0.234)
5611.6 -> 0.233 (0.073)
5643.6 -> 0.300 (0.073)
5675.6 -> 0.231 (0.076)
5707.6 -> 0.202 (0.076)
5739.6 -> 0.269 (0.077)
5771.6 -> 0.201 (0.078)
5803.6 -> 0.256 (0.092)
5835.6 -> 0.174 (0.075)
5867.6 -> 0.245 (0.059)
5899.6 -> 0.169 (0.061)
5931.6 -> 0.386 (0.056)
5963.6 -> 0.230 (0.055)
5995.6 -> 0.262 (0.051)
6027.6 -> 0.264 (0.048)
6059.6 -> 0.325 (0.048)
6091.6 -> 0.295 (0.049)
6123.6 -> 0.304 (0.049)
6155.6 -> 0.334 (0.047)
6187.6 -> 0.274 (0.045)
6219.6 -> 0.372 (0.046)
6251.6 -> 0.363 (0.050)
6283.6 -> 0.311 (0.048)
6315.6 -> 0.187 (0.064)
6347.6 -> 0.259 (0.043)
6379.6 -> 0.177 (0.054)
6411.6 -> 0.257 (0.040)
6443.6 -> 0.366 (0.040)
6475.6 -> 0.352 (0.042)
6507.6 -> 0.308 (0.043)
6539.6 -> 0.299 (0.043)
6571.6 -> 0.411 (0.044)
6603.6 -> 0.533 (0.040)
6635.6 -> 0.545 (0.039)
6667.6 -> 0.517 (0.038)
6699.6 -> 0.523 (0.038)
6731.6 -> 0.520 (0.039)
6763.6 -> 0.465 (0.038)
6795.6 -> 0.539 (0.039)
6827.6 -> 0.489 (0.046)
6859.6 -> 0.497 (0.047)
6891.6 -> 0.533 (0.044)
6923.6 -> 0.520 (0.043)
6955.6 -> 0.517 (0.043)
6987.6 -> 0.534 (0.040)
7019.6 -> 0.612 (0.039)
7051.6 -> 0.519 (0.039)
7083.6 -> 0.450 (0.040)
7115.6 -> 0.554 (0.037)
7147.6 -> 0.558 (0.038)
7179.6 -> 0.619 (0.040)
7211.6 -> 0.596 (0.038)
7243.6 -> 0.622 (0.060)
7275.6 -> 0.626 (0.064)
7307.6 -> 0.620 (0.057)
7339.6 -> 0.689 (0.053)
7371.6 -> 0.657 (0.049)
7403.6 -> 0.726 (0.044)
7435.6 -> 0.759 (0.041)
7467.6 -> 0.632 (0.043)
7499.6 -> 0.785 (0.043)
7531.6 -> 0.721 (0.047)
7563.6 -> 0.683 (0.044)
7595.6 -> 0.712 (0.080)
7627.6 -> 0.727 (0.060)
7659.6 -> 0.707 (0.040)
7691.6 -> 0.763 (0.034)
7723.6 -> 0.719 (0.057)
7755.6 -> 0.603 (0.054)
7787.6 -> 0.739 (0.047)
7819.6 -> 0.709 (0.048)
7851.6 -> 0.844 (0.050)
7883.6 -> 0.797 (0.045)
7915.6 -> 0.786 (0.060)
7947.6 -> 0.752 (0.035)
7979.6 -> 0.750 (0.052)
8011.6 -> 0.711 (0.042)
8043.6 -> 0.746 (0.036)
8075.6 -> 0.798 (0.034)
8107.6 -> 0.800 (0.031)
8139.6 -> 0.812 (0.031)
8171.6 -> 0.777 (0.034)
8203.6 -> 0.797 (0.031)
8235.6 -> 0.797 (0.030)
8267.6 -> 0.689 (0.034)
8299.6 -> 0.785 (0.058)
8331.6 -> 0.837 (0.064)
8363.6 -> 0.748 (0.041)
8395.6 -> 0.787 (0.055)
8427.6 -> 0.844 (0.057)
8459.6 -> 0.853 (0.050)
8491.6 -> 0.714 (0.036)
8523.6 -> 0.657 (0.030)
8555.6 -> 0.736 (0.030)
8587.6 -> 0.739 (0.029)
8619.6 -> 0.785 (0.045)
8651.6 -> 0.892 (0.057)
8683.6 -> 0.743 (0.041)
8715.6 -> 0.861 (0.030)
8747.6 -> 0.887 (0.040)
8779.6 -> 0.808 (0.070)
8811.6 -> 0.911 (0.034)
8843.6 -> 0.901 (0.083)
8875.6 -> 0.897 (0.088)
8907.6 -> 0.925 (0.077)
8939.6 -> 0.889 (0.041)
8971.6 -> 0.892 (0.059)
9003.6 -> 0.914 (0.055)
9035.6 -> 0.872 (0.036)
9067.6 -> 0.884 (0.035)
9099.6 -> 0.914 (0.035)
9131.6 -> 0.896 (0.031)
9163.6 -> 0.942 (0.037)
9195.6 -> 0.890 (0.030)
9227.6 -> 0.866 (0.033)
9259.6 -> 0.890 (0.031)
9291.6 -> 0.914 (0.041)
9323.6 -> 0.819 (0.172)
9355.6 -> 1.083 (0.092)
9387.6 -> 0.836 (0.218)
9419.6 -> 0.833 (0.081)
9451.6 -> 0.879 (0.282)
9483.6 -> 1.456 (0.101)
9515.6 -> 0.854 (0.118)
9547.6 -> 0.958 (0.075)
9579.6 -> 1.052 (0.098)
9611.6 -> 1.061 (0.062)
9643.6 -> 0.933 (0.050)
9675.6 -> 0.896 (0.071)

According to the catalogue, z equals 0.65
